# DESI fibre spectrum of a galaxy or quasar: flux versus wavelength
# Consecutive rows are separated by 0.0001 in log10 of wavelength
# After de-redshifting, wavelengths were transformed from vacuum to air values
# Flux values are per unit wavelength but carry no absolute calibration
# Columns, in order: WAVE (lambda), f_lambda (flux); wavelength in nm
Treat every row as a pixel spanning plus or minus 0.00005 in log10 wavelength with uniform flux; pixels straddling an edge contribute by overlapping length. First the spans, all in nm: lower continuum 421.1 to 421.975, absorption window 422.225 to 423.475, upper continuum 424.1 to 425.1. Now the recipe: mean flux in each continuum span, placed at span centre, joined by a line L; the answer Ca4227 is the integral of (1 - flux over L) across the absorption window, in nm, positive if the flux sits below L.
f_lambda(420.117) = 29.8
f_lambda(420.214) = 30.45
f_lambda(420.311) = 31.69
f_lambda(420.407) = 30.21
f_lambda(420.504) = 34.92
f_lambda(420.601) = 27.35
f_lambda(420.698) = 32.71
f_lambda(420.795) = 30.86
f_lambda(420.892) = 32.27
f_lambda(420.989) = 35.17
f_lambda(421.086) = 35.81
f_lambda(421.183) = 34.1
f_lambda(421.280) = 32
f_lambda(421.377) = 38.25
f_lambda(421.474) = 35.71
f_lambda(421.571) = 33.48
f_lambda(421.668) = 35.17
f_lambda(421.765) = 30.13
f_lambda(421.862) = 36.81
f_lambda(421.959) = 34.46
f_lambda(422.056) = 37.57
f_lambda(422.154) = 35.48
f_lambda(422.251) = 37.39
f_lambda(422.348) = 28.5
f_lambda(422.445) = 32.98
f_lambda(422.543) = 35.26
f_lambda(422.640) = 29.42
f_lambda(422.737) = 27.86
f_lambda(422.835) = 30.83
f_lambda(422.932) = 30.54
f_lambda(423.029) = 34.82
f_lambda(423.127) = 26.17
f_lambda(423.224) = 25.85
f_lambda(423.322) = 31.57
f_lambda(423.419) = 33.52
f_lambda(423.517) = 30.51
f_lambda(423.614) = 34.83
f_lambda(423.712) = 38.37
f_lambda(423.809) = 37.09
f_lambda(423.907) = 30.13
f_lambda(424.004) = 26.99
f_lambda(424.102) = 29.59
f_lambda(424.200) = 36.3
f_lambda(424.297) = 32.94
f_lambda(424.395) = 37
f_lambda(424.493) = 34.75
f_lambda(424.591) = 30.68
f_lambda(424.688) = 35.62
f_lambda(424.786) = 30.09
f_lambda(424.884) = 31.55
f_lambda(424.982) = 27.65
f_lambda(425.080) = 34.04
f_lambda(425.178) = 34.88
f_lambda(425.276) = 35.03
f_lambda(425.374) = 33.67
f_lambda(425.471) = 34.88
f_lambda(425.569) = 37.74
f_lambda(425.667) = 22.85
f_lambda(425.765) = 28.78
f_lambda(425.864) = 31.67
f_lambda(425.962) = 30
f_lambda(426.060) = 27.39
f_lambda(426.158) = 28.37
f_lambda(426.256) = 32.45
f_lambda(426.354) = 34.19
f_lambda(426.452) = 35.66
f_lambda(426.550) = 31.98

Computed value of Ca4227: 0.10 nm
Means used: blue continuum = 34.5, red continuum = 32.8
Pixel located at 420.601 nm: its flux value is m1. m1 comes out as 27.35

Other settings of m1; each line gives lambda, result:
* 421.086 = 35.81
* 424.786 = 30.09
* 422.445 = 32.98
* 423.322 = 31.57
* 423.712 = 38.37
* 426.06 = 27.39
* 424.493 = 34.75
